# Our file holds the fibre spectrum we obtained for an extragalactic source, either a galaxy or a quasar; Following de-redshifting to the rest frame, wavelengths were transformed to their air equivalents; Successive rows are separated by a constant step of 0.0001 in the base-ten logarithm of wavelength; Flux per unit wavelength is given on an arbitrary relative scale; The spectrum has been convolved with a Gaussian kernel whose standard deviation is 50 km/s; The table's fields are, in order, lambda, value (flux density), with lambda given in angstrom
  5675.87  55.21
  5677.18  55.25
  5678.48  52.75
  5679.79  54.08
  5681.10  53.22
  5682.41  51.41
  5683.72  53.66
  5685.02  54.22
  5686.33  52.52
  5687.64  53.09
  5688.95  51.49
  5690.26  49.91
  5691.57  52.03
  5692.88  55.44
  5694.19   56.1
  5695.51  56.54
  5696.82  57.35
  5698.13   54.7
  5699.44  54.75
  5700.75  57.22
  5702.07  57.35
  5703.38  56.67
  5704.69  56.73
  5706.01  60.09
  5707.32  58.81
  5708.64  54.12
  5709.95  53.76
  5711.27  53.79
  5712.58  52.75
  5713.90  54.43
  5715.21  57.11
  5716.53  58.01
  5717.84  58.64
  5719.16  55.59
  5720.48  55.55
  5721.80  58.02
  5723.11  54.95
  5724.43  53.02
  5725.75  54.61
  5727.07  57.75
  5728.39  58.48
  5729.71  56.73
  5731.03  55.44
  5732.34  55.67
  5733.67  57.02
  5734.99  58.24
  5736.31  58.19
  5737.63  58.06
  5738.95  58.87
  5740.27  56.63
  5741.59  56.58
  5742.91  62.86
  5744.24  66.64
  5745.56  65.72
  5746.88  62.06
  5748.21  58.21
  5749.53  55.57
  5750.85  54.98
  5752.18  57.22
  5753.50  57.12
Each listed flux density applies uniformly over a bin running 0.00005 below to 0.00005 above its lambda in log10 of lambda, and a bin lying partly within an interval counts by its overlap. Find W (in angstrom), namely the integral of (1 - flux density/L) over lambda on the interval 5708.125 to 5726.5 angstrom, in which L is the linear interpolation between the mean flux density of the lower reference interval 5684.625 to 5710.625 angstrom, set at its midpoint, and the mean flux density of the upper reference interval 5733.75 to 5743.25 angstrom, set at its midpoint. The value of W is 0.4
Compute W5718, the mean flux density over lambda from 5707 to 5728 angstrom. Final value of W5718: 55.7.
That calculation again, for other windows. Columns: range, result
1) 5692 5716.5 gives 56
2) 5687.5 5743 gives 56.1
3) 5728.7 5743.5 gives 57.7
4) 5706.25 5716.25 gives 55.3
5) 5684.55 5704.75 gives 54.7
